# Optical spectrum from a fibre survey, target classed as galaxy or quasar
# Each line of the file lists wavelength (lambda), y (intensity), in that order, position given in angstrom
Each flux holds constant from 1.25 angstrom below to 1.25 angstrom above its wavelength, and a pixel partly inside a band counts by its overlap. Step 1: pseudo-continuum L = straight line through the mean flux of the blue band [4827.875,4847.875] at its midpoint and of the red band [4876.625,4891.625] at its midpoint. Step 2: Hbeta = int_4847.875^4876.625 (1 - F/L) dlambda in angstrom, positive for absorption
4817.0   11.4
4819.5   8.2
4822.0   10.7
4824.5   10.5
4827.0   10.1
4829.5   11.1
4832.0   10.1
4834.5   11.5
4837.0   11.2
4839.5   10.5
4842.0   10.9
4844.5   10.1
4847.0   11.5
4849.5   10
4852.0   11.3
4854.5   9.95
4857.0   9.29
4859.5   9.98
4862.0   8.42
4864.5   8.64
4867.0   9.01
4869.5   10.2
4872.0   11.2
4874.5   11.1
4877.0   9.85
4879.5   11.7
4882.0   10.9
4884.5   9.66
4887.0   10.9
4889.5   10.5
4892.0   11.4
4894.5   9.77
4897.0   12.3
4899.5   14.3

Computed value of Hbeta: 2.2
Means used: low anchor 10.8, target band 9.94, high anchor 10.7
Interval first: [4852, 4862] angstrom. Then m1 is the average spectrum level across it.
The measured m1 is 9.77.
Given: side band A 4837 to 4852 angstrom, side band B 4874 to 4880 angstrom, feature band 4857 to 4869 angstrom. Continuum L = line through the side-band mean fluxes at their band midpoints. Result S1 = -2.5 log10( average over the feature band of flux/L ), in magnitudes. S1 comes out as 0.18 mag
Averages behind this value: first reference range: 10.7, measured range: 9.12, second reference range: 10.8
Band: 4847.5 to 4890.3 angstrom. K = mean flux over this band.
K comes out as 10.2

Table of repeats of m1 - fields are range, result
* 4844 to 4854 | 10.7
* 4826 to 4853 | 10.8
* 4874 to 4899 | 10.9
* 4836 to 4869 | 10.1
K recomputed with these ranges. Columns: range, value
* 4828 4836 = 10.9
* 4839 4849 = 10.7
